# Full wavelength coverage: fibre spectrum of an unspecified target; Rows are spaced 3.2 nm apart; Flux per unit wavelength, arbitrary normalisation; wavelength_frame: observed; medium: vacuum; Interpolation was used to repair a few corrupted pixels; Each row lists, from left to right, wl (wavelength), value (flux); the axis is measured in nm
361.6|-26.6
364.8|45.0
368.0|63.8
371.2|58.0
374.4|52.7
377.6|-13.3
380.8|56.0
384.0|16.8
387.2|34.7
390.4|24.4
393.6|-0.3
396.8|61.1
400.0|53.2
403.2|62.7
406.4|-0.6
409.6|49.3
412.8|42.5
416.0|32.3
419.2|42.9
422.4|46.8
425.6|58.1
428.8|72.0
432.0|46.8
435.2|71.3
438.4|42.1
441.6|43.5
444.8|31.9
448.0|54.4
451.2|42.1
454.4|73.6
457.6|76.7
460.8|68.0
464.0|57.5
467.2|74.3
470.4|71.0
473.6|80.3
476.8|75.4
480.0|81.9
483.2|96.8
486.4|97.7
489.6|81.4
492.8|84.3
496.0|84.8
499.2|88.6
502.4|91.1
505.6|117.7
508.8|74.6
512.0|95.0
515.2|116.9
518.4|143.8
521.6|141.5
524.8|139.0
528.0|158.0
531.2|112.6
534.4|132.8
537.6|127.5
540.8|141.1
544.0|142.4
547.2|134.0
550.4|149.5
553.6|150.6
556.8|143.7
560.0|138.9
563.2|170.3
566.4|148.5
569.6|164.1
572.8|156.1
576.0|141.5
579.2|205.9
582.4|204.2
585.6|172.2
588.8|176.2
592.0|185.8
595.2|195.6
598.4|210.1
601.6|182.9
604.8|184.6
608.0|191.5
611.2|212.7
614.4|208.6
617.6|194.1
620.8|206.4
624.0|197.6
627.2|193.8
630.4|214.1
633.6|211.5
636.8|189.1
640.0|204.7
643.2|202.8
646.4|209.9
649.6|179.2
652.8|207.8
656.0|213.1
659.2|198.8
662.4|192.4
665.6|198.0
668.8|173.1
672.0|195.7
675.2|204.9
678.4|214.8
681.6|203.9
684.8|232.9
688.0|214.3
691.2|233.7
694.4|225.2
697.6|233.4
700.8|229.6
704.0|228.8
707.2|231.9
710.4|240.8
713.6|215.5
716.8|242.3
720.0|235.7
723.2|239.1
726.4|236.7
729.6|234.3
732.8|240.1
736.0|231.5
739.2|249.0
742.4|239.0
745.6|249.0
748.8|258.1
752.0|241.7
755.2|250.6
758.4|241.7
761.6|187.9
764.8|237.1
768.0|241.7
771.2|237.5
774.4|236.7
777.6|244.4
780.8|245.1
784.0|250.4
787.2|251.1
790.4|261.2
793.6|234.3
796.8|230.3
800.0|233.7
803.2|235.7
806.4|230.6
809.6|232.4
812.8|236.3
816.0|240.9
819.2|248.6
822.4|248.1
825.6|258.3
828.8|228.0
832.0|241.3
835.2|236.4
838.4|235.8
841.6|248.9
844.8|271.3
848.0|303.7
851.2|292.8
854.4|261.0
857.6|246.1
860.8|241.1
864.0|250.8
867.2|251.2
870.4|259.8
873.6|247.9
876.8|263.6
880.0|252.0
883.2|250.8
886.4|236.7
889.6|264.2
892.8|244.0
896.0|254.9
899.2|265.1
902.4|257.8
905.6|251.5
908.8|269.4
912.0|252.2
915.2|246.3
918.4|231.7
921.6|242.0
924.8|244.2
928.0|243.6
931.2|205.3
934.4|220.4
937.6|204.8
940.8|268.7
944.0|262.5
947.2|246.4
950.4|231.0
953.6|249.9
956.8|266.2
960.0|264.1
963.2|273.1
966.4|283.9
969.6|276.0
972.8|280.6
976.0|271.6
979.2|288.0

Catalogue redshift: 0.29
